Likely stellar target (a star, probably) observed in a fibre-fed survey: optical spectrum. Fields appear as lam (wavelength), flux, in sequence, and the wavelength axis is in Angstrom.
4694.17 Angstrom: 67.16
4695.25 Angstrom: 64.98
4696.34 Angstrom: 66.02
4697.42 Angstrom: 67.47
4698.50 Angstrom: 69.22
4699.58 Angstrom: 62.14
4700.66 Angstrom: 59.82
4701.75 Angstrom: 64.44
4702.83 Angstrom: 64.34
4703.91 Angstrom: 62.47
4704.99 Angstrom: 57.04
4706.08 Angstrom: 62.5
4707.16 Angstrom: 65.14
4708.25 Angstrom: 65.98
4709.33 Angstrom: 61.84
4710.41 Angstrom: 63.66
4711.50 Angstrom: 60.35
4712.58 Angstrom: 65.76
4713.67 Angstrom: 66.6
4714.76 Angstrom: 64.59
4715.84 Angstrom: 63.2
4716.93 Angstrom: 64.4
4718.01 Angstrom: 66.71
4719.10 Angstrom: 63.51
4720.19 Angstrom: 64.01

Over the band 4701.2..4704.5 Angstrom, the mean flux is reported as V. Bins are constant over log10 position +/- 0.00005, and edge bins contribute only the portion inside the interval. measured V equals 63.7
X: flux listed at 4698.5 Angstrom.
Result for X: 69.22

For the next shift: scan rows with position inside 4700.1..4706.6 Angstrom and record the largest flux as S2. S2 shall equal 64.44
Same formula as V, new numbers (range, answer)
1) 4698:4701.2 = 63.7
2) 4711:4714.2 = 64.3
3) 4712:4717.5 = 64.9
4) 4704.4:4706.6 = 59.7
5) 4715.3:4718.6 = 64.8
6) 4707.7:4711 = 63.7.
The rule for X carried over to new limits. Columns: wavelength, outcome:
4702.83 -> 64.34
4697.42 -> 67.47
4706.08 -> 62.5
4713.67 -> 66.6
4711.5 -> 60.35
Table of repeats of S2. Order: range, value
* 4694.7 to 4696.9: 66.02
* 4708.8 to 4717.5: 66.6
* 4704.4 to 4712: 65.98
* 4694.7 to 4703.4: 69.22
